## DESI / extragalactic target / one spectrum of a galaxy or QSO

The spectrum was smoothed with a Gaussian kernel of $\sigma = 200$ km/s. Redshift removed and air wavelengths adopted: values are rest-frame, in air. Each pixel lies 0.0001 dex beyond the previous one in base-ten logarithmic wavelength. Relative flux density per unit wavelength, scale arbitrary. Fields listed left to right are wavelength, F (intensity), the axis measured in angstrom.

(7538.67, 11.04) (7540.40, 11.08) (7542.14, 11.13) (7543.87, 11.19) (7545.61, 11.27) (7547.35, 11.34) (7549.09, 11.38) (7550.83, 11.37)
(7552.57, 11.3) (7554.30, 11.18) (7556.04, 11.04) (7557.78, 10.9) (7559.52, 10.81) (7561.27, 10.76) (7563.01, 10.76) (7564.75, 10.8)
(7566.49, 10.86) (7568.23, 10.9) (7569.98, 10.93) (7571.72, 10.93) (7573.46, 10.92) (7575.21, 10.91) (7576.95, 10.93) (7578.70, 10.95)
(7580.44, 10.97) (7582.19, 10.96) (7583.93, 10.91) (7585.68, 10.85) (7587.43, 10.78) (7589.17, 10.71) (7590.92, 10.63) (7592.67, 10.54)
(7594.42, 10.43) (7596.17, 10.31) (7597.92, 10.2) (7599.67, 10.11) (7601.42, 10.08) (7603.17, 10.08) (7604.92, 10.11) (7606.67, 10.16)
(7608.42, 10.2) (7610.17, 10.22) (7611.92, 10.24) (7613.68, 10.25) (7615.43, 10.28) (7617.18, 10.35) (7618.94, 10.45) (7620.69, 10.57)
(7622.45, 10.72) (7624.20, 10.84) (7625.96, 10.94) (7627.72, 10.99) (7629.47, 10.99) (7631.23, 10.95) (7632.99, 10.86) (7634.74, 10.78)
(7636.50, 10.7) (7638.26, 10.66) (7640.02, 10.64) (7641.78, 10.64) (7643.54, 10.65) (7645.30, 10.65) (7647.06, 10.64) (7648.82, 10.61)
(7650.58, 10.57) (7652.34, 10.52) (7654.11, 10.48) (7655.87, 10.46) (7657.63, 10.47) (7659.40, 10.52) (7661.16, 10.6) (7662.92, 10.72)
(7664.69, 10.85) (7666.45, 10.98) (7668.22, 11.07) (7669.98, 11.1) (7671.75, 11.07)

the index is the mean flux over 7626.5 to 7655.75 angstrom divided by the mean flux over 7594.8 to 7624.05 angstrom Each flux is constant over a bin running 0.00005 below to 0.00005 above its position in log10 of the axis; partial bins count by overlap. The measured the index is 1.04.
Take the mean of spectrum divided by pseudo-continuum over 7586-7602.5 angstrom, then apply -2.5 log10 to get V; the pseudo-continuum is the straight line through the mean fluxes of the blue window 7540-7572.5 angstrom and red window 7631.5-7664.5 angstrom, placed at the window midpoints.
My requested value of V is 0.05 mag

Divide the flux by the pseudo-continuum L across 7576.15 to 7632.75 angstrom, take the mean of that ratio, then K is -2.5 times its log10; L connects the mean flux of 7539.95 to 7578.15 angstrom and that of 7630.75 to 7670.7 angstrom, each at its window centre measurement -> 0.03 mag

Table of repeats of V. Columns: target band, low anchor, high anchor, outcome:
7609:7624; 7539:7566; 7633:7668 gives 0.04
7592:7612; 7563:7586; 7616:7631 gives 0.06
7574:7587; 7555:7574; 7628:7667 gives -0.01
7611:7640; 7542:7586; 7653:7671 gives 0.02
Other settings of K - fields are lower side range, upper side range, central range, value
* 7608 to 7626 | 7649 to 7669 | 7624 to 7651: -0.02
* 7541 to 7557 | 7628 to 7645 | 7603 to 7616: 0.07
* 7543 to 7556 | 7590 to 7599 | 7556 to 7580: 0.00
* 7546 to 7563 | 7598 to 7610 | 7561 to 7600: -0.02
